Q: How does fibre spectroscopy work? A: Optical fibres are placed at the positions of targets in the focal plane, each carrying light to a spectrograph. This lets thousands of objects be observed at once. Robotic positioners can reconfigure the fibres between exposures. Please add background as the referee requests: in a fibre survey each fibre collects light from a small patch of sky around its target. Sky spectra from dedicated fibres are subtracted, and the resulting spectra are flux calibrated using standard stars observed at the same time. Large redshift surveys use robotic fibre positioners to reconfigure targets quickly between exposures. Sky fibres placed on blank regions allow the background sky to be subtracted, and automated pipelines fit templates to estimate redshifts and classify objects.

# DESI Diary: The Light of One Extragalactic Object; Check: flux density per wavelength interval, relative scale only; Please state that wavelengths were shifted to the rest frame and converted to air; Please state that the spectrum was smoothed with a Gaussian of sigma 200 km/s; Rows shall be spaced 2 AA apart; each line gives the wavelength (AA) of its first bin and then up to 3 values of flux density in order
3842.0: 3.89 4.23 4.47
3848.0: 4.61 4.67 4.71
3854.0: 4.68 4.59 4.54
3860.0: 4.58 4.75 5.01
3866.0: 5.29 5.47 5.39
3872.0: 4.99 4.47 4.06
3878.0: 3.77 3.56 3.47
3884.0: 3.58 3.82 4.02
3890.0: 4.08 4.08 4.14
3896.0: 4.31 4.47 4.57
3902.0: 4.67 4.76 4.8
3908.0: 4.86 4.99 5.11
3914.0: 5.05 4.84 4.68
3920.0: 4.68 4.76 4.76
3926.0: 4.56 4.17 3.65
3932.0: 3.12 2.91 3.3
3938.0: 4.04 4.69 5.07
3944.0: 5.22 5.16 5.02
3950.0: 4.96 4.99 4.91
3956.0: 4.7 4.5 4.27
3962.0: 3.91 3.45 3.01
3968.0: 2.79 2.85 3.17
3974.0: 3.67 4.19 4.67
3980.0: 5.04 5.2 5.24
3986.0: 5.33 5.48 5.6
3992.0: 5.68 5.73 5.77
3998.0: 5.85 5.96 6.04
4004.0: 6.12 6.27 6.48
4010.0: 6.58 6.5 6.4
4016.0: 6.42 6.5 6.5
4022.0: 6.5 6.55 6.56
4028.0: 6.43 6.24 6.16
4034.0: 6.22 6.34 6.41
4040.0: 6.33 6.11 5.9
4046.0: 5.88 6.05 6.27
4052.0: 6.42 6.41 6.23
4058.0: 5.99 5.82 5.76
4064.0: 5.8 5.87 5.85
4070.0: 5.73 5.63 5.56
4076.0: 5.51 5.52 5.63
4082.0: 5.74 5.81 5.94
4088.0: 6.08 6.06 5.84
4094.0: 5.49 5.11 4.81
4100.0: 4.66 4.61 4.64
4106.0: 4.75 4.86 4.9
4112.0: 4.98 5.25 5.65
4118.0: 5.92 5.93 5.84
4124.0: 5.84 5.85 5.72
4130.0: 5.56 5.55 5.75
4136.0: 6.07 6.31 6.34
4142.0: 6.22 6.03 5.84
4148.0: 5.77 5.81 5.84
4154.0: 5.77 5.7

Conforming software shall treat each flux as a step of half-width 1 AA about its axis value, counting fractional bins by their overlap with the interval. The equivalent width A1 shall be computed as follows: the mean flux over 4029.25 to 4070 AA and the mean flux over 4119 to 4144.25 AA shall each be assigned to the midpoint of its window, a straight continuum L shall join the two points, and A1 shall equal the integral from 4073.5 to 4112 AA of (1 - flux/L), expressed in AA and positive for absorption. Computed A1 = 4.3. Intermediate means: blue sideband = 6.09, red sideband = 5.92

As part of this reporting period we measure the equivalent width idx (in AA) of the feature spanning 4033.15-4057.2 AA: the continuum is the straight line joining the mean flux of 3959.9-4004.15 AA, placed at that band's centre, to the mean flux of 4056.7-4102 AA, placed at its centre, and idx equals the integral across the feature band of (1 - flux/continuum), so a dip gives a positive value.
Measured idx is -4.09 AA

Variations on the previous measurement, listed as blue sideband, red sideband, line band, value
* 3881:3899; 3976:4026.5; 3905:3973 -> 6.6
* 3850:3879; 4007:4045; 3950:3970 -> 5.8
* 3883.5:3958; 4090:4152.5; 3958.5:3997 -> 2.5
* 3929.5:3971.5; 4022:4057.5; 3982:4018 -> -4.4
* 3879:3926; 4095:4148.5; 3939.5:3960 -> -1.0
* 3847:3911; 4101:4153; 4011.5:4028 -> -4.4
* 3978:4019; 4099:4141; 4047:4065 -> -1.2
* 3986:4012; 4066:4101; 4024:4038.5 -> -1.3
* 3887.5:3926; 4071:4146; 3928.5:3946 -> 2.6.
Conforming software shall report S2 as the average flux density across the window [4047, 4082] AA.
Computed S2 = 5.88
